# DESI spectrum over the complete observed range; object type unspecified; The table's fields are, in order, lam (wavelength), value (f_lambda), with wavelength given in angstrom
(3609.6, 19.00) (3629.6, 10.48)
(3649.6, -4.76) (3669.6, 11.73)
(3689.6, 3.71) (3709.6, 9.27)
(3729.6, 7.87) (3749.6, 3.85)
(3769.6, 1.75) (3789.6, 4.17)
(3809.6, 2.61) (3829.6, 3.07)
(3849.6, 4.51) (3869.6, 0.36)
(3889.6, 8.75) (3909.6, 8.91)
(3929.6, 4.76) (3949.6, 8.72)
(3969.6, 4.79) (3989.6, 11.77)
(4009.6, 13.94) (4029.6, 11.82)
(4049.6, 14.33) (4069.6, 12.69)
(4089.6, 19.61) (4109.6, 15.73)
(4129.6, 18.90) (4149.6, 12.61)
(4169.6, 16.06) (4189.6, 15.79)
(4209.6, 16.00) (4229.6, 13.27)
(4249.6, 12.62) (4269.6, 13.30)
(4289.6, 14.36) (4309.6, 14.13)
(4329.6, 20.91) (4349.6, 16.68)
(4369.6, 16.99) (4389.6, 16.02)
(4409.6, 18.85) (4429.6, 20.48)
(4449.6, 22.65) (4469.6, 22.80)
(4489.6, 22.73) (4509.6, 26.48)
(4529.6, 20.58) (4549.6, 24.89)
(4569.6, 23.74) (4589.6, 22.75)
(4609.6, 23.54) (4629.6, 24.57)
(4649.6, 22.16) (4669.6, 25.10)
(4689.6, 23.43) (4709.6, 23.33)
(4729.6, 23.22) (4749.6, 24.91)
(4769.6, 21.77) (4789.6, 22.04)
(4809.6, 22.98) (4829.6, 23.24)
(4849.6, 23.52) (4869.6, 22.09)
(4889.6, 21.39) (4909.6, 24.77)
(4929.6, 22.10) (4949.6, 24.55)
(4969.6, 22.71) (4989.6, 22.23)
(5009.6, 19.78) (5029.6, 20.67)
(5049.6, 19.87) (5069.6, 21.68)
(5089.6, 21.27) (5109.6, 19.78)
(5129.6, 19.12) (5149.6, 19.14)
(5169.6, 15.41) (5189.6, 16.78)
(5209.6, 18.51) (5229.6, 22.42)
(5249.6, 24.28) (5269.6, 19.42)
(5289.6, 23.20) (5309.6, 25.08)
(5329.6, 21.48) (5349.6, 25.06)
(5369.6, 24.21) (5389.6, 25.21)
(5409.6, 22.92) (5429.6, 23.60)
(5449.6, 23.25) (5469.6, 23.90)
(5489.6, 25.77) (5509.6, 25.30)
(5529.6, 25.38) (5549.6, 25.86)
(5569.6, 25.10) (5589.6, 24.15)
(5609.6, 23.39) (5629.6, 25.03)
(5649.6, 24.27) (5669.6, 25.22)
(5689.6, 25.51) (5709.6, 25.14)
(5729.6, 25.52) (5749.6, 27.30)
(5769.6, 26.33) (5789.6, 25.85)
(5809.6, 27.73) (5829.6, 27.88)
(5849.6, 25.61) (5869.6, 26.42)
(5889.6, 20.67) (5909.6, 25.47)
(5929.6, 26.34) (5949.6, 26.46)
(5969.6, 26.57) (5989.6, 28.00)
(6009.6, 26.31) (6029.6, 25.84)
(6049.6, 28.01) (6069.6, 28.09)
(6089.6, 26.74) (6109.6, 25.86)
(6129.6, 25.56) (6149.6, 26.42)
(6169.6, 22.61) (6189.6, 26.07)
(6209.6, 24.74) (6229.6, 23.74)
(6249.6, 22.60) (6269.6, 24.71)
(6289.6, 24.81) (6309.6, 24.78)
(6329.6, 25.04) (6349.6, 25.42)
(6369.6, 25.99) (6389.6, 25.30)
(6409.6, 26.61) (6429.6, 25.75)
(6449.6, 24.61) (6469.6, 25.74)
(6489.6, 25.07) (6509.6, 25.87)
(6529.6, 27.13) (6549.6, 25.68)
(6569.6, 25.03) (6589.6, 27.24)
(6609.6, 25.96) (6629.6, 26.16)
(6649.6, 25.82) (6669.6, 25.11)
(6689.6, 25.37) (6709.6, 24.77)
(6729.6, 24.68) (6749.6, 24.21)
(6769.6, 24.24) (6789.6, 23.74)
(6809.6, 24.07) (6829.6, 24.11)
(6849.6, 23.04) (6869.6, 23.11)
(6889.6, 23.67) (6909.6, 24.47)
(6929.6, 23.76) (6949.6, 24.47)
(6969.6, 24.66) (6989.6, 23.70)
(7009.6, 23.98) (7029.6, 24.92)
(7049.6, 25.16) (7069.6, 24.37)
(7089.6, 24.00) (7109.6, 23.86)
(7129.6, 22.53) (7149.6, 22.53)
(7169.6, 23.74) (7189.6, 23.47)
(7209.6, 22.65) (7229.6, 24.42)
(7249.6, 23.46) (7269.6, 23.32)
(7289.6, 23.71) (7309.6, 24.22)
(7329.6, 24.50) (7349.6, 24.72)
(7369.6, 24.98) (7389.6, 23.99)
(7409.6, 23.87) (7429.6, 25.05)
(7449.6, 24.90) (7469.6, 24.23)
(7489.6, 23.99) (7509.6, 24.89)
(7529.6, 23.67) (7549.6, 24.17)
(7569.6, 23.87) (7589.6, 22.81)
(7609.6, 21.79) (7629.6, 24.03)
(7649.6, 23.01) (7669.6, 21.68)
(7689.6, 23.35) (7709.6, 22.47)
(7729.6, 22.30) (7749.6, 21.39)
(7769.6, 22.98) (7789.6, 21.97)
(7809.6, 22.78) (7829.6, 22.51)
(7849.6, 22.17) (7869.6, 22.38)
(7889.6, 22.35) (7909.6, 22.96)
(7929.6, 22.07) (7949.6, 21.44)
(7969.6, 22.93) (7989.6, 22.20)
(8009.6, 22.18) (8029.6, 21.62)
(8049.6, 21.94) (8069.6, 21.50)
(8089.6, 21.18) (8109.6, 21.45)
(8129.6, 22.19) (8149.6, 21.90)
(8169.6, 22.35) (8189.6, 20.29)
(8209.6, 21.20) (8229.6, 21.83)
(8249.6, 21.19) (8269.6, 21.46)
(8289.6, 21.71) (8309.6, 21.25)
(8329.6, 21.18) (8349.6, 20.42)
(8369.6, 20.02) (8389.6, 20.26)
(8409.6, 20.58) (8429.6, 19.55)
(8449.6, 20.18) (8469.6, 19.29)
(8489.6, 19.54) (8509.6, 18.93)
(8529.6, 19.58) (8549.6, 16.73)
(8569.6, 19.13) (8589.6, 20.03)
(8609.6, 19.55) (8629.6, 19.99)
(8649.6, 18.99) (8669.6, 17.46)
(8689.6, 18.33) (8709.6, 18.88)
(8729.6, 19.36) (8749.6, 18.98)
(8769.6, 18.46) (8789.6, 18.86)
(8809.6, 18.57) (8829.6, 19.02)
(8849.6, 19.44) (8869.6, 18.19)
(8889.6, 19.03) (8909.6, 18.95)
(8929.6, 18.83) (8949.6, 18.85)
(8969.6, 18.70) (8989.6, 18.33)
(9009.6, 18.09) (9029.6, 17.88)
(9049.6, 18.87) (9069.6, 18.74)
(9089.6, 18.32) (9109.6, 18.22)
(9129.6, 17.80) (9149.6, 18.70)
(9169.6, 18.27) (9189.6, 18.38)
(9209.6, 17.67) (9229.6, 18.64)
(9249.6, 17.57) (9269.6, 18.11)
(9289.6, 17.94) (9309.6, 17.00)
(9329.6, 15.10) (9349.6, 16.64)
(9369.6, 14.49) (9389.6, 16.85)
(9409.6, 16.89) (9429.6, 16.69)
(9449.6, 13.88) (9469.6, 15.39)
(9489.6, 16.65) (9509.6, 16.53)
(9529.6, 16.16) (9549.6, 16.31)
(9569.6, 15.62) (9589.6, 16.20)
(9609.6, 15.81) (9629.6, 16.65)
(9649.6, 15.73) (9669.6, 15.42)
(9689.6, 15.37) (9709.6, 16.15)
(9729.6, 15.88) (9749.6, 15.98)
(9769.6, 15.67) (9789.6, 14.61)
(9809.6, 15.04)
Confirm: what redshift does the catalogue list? 0.00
